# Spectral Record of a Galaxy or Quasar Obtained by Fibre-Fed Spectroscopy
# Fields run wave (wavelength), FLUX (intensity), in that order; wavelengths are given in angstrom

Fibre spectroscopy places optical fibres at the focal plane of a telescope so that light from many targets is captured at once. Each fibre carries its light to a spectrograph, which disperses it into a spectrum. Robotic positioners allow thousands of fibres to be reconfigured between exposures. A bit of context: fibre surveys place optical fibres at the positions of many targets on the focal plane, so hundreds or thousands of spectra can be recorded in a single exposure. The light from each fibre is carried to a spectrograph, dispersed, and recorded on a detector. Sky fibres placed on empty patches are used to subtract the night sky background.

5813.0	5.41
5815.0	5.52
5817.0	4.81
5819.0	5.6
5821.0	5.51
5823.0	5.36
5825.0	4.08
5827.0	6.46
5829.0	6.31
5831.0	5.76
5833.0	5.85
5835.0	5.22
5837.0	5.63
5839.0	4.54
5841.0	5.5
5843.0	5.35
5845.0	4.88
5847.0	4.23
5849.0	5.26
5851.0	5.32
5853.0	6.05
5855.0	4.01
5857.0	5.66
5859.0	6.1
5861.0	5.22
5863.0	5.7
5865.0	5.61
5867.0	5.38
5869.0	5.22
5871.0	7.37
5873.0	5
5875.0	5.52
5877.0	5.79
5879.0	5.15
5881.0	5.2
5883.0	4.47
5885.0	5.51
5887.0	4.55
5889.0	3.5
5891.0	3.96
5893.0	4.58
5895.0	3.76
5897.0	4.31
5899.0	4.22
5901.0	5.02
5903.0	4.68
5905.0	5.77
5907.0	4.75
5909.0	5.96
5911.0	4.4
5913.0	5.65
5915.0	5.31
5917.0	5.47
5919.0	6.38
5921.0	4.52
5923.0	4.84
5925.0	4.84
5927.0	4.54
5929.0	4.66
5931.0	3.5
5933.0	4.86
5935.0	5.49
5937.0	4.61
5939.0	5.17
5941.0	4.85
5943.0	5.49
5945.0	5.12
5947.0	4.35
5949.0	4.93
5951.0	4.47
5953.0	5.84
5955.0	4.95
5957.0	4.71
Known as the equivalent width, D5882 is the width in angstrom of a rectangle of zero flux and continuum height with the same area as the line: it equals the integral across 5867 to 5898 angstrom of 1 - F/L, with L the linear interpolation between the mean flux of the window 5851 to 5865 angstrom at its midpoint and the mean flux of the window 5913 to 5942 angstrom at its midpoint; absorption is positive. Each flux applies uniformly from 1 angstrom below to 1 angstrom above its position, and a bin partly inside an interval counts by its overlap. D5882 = 2.0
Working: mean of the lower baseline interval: 5.46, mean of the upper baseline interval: 4.96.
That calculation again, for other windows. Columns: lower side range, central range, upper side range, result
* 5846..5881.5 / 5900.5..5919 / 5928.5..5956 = -0.7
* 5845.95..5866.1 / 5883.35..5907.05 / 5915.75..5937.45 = 2.5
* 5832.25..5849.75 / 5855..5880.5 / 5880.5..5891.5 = -4.2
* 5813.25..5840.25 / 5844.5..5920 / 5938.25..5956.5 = 1.5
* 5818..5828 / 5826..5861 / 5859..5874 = 0.7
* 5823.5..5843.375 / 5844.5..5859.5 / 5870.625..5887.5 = 0.7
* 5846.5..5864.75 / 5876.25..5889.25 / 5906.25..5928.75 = 0.7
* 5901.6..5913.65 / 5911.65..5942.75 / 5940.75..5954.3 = 0.7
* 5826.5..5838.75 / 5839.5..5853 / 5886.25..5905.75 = 0.8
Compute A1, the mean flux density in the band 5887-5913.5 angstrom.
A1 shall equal 4.64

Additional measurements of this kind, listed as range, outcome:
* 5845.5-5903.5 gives 5.05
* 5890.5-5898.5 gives 4.17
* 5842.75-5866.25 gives 5.28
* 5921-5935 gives 4.61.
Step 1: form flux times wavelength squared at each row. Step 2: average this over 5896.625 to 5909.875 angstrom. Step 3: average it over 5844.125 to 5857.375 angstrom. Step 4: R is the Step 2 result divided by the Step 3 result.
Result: 1.01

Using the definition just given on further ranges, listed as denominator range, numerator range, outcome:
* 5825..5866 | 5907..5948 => 0.95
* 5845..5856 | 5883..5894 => 0.90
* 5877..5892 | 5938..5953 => 1.08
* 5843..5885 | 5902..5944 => 0.96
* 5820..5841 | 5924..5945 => 0.91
